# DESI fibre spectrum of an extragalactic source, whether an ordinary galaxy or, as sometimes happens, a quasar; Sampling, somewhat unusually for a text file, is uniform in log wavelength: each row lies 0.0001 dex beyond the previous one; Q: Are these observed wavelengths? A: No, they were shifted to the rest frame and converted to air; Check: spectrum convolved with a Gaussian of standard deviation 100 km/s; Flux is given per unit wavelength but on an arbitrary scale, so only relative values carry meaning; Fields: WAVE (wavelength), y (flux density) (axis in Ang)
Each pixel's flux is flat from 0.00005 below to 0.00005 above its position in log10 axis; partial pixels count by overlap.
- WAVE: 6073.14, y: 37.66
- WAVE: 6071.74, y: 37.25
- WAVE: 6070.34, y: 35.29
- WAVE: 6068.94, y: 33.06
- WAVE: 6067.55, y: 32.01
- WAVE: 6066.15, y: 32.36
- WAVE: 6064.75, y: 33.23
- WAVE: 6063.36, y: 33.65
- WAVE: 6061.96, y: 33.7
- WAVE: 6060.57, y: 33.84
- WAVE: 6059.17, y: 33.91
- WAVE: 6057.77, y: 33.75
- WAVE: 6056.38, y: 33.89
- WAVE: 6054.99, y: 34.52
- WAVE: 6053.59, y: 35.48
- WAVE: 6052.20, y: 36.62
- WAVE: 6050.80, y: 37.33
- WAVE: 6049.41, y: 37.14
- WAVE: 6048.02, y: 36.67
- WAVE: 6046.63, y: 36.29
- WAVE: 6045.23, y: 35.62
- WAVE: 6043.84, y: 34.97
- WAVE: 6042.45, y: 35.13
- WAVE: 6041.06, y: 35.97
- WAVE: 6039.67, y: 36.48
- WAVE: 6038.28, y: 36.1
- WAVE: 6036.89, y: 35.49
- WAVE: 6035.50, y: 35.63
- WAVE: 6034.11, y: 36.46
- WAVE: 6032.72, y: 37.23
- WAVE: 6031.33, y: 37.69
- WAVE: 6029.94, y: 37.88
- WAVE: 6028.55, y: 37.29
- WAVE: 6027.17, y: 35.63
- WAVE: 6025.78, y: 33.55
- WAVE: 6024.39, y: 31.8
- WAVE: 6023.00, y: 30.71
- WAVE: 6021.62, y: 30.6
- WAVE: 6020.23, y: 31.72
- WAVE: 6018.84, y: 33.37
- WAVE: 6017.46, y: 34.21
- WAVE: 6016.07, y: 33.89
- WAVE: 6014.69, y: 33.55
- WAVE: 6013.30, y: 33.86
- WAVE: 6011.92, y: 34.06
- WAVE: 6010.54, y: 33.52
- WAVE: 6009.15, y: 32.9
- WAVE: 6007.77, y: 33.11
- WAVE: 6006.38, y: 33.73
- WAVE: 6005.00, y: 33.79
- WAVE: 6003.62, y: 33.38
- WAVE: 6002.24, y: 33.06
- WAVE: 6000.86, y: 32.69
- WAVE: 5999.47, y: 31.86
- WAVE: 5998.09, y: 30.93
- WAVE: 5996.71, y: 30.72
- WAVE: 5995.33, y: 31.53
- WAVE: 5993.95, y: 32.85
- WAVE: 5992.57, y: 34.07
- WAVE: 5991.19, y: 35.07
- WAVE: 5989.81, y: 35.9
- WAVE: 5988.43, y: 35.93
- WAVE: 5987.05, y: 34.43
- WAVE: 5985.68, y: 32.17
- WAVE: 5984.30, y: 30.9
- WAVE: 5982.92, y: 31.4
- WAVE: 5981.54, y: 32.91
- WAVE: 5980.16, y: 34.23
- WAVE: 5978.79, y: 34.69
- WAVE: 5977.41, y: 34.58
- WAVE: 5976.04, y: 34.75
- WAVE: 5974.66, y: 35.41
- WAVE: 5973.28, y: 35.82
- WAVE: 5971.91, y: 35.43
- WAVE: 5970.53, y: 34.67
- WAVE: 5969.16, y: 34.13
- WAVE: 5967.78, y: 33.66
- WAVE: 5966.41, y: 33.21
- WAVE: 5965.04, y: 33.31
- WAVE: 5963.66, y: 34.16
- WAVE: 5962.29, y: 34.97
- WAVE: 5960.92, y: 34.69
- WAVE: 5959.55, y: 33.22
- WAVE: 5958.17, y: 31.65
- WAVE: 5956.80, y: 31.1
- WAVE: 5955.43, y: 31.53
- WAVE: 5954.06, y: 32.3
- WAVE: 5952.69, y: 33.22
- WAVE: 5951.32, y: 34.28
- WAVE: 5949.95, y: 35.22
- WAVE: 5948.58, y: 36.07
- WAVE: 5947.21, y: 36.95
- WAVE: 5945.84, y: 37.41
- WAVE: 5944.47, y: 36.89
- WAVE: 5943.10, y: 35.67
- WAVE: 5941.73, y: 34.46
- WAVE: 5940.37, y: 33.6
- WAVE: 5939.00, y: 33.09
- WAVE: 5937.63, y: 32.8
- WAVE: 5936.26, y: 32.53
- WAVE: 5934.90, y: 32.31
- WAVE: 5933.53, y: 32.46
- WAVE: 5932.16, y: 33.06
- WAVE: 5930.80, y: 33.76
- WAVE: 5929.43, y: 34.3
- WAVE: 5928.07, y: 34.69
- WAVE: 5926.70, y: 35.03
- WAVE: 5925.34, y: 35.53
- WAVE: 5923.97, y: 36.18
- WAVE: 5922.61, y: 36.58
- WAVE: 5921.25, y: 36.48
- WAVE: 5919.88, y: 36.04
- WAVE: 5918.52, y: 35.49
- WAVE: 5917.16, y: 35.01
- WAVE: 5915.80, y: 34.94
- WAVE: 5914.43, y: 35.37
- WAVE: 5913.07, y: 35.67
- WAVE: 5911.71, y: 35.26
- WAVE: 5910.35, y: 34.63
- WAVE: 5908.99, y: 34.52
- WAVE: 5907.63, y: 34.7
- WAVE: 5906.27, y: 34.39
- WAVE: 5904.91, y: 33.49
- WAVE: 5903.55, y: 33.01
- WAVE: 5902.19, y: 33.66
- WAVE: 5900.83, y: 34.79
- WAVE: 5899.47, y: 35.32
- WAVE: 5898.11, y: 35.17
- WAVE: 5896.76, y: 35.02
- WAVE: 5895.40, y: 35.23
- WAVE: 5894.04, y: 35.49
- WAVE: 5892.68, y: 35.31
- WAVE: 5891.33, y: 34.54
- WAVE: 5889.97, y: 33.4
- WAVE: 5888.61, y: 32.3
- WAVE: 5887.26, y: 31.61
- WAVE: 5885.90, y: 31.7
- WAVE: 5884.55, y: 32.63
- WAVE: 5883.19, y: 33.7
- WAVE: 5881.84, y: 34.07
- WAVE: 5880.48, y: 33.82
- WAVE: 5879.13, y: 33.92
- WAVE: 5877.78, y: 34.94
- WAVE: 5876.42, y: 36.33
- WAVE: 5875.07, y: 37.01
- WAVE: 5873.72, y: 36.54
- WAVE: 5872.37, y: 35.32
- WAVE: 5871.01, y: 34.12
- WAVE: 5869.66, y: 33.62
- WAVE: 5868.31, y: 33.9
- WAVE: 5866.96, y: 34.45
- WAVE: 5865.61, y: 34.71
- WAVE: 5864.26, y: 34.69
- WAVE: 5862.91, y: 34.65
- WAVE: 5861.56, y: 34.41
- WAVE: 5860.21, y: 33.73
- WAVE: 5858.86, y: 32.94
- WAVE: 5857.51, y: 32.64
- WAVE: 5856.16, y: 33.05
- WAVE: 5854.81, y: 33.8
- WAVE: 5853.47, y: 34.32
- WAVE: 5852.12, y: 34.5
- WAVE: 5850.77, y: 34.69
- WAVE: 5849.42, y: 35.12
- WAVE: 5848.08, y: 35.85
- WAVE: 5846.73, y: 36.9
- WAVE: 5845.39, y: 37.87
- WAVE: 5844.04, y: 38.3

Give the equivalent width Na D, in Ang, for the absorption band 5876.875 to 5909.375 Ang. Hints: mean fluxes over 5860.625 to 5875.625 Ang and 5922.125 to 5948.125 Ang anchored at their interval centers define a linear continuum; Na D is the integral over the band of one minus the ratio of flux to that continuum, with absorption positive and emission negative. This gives 0.6 Ang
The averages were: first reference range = 34.8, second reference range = 34.6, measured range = 34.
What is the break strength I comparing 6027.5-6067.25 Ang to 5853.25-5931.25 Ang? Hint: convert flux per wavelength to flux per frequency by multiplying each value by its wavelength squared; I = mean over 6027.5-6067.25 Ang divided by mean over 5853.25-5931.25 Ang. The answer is 1.1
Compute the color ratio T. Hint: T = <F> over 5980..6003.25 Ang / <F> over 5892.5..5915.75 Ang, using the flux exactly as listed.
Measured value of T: 0.95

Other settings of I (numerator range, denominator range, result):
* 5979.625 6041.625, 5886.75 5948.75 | 1.01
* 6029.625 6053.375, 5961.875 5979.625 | 1.08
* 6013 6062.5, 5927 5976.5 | 1.06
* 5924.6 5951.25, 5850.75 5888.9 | 1.04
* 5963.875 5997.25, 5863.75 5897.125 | 1.02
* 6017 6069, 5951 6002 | 1.06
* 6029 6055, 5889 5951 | 1.09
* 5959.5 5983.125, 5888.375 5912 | 1.02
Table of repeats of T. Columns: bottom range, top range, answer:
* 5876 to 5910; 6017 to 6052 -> 1.03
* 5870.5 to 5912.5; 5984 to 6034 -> 0.98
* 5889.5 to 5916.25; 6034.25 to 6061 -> 1.02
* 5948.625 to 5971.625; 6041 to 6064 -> 1.05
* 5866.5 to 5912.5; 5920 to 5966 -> 1.00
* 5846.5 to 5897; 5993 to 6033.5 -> 0.98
